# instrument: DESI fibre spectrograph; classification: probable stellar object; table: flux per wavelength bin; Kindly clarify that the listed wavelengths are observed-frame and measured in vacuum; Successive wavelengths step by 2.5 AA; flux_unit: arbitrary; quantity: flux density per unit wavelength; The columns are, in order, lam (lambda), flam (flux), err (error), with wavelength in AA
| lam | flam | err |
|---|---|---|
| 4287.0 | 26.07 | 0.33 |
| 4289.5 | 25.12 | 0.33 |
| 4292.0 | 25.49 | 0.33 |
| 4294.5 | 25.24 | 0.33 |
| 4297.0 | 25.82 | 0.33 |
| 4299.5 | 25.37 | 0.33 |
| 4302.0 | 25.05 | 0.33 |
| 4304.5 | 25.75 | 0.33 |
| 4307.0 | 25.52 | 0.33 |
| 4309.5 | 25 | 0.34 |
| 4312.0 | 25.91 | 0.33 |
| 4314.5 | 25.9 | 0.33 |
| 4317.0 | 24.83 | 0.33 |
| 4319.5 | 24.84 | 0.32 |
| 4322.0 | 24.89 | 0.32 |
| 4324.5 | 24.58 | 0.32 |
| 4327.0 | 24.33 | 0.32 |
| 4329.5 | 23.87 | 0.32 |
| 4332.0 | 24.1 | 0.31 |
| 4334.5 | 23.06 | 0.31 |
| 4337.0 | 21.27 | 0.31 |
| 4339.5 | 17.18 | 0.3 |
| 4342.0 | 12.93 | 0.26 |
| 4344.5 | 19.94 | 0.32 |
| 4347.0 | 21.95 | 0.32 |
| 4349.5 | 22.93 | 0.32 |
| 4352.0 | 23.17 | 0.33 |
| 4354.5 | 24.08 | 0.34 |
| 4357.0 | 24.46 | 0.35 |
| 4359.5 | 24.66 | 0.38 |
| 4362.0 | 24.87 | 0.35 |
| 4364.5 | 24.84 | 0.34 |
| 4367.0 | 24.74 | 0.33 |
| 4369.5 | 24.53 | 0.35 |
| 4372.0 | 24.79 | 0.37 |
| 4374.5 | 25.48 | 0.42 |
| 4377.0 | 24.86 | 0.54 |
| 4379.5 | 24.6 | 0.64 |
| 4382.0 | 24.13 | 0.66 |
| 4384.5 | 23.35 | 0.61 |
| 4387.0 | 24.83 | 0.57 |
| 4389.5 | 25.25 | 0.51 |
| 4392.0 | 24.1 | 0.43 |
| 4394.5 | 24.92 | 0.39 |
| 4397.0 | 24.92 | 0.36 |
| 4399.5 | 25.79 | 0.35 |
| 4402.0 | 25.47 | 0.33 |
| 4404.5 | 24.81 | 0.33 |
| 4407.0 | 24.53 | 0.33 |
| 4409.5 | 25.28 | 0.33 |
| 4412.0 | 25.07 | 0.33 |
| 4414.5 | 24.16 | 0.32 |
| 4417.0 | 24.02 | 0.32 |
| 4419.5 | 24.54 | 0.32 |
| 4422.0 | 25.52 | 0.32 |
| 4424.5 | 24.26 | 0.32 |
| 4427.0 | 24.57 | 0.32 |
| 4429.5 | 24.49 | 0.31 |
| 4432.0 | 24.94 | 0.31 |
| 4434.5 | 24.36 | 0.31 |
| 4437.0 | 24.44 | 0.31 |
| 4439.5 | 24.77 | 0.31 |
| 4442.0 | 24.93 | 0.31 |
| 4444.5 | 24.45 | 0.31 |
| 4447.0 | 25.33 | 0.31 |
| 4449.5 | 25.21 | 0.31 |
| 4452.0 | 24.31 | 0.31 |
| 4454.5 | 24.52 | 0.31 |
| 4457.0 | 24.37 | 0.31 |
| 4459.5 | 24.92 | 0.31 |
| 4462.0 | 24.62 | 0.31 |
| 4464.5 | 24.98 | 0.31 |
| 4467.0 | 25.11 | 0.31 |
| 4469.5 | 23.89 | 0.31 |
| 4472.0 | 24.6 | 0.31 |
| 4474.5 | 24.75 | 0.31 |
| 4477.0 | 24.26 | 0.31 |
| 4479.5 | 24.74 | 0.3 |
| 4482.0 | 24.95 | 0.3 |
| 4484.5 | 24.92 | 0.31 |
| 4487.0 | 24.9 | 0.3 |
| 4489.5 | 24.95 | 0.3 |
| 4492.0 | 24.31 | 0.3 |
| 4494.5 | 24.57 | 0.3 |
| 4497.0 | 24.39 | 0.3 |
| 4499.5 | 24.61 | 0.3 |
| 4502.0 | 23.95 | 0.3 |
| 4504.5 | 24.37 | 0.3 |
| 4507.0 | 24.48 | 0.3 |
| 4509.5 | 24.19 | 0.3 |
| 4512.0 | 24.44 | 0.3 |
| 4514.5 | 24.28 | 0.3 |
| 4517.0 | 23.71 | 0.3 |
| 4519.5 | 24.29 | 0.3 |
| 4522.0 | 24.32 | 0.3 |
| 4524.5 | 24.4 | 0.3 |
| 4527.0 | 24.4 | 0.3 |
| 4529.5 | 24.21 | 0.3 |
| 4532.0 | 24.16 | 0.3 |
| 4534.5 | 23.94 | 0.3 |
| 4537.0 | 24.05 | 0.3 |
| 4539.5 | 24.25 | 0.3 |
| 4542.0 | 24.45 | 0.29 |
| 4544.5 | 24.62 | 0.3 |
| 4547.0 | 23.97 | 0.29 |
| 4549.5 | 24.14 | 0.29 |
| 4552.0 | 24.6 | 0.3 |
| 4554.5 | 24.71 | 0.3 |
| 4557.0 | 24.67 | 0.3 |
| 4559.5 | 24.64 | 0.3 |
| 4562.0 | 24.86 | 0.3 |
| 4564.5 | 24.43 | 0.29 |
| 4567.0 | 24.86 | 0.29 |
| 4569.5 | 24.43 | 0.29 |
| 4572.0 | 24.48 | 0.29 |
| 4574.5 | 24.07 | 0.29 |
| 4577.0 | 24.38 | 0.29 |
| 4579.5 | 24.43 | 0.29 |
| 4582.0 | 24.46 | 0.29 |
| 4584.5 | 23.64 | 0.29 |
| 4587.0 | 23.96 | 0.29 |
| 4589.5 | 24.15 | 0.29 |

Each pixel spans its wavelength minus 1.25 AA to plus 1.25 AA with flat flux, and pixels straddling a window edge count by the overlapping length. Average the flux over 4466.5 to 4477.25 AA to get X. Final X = 24.5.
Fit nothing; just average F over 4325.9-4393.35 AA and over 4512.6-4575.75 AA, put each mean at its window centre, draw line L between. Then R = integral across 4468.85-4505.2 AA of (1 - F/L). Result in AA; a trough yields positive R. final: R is -0.8 AA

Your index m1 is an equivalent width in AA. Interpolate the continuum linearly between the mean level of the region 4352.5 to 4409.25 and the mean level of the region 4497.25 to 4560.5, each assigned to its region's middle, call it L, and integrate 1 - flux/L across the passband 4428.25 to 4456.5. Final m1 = -0.2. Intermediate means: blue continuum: 24.7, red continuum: 24.3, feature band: 24.7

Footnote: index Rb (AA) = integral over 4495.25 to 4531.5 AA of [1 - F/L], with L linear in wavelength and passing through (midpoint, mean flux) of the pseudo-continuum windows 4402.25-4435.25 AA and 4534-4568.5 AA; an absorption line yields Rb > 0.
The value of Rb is 0.3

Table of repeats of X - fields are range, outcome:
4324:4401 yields 23.5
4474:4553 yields 24.4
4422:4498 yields 24.7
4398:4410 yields 25.2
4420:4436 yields 24.7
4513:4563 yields 24.3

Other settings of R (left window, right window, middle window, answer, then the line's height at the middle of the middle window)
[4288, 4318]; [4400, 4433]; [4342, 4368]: 2.2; 25.1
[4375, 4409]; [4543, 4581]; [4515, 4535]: 0.3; 24.5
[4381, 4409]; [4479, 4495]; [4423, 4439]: 0.1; 24.8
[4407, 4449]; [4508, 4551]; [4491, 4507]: 0.0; 24.4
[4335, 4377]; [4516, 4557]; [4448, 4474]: -1.2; 23.6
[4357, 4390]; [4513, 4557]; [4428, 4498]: -0.7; 24.5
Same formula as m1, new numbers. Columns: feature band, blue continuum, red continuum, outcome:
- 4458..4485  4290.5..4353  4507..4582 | -0.7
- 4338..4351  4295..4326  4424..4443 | 3.1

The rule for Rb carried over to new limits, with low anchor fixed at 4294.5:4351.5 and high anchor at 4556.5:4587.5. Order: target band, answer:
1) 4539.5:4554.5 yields 0.0 AA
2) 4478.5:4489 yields -0.4 AA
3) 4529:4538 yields 0.1 AA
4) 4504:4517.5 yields -0.1 AA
